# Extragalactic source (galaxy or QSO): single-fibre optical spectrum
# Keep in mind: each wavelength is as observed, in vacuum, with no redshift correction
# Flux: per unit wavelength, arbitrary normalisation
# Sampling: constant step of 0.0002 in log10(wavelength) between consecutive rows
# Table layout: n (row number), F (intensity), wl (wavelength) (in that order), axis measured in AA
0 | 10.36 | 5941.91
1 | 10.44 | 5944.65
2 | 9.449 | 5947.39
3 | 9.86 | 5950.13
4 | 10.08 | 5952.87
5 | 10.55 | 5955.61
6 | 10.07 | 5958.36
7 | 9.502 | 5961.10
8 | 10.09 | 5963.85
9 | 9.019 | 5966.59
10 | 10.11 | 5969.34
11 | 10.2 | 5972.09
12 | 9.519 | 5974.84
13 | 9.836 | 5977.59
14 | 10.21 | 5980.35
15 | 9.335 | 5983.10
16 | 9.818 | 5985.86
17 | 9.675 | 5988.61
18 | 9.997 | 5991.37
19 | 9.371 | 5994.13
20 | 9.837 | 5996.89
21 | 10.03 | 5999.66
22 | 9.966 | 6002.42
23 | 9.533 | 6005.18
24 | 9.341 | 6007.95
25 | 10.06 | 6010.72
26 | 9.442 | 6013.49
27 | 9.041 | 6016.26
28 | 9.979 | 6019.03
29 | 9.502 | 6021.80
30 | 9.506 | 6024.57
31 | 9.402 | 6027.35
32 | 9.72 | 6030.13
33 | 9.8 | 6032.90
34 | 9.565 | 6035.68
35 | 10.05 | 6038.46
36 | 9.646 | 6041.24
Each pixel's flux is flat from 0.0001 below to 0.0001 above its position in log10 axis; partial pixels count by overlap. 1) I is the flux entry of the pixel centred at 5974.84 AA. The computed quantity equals 9.519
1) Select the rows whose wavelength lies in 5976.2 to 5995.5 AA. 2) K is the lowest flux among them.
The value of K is 9.335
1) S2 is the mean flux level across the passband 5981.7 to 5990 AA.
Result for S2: 9.62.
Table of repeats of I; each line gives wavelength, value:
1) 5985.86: 9.818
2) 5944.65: 10.44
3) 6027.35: 9.402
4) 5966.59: 9.019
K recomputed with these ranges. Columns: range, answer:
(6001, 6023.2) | 9.041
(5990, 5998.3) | 9.371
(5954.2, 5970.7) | 9.019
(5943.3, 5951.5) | 9.449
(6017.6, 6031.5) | 9.402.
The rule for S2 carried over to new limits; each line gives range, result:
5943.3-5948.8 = 9.94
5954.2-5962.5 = 10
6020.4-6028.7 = 9.47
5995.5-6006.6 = 9.84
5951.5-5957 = 10.3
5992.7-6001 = 9.74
